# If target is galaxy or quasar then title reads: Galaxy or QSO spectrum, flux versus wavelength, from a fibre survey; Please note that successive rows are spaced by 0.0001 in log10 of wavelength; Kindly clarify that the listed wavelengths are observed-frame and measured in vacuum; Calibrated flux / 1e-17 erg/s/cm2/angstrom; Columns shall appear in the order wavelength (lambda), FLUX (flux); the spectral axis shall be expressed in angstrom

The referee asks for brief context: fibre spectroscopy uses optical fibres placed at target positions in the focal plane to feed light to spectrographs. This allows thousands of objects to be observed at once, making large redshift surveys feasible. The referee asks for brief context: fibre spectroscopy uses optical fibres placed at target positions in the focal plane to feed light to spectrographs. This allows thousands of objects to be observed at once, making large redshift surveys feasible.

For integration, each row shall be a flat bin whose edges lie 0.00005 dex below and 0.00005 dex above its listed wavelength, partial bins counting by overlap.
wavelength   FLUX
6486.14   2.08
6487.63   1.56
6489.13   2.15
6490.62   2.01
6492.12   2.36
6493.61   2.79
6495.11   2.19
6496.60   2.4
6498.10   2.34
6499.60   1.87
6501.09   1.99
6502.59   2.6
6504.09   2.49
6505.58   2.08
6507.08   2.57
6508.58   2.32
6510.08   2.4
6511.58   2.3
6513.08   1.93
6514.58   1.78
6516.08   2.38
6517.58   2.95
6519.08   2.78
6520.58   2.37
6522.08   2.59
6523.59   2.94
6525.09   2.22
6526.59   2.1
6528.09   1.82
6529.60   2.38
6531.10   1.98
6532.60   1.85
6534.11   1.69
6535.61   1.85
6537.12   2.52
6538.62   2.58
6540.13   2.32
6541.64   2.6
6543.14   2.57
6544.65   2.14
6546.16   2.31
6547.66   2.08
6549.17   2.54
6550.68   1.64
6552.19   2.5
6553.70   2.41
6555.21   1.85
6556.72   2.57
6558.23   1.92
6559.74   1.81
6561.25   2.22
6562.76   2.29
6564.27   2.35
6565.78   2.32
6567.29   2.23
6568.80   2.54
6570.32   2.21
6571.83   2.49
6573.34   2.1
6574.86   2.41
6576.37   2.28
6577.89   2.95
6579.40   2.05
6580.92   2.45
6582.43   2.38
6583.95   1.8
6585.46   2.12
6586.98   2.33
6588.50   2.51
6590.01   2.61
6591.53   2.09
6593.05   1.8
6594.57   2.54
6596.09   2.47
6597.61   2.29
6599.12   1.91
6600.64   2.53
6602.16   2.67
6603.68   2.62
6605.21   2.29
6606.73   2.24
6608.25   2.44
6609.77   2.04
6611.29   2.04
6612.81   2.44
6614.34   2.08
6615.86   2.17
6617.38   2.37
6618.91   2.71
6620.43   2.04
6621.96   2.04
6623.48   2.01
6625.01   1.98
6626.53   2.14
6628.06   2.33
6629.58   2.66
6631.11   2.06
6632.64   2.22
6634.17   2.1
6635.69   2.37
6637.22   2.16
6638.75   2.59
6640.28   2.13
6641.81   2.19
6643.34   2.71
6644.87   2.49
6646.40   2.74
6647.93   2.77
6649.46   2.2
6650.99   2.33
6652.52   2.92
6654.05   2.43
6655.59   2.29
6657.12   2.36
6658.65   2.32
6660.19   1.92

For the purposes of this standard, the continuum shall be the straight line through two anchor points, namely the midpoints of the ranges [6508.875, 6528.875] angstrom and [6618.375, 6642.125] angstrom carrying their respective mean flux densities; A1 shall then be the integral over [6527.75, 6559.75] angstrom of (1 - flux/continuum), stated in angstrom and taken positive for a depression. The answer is 1.8 angstrom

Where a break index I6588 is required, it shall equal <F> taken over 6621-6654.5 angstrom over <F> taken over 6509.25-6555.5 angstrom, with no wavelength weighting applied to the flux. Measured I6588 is 1.0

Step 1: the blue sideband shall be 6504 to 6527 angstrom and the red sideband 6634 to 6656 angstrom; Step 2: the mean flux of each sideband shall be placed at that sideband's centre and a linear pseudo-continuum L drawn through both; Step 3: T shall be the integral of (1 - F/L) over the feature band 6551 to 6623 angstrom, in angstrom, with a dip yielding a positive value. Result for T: 4.0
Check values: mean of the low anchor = 2.39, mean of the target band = 2.28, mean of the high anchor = 2.44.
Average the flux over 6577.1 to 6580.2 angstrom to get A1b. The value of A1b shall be 2.49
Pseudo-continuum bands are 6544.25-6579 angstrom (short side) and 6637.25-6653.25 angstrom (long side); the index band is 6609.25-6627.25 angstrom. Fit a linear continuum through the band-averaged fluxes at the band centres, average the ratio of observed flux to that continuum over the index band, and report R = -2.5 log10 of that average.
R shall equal 0.12 mag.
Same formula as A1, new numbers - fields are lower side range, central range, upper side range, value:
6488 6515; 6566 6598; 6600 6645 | -0.56 angstrom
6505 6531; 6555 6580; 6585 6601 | 0.27 angstrom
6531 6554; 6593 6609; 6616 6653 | -0.51 angstrom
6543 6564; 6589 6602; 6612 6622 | -0.30 angstrom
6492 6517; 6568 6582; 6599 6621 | -0.47 angstrom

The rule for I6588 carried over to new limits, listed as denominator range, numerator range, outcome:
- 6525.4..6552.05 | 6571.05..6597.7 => 1.06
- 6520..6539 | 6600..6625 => 1.03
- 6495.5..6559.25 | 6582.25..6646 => 1.00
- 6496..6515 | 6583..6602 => 1.01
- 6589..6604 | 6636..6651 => 1.04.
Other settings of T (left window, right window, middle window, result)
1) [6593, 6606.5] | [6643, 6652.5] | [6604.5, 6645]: 3.51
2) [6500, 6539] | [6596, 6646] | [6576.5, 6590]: -0.30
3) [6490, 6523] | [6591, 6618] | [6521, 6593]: 1.53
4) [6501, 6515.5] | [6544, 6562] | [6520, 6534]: -0.01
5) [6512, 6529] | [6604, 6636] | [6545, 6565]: 1.02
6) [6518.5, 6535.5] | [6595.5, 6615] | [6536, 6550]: -0.90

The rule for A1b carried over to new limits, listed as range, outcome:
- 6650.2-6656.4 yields 2.49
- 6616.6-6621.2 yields 2.37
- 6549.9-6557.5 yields 2.19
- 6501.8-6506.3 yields 2.39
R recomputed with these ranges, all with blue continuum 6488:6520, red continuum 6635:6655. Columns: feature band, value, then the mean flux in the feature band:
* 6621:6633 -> 0.126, 2.18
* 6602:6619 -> 0.050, 2.32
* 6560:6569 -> 0.042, 2.29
